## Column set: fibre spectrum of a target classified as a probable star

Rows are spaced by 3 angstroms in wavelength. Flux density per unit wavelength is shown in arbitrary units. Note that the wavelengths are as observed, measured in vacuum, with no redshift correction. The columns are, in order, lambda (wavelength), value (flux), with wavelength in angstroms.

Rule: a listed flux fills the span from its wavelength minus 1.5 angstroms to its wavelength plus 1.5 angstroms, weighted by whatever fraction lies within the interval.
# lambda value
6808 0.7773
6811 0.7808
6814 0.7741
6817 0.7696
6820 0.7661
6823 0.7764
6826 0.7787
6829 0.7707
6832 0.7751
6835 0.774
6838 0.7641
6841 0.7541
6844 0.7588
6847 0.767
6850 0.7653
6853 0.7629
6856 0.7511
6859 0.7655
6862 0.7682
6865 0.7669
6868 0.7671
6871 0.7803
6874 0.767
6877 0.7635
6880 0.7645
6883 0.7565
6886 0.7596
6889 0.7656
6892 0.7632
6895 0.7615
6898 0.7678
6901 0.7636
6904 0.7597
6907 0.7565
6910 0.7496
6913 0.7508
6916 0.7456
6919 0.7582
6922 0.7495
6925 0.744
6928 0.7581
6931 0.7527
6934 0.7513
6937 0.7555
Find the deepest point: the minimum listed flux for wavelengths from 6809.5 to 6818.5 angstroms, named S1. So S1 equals 0.7696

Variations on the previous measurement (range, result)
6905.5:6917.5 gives 0.7456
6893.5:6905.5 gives 0.7597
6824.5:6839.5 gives 0.7641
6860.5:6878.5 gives 0.7635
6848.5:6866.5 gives 0.7511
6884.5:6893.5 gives 0.7596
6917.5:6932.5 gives 0.744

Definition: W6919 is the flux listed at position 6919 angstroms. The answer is 0.7582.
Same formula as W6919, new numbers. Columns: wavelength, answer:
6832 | 0.7751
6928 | 0.7581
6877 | 0.7635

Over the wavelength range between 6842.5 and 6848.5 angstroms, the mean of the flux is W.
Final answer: 0.763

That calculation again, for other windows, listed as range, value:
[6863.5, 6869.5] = 0.767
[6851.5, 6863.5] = 0.762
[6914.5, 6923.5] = 0.751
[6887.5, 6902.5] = 0.764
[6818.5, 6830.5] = 0.773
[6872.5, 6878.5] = 0.765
